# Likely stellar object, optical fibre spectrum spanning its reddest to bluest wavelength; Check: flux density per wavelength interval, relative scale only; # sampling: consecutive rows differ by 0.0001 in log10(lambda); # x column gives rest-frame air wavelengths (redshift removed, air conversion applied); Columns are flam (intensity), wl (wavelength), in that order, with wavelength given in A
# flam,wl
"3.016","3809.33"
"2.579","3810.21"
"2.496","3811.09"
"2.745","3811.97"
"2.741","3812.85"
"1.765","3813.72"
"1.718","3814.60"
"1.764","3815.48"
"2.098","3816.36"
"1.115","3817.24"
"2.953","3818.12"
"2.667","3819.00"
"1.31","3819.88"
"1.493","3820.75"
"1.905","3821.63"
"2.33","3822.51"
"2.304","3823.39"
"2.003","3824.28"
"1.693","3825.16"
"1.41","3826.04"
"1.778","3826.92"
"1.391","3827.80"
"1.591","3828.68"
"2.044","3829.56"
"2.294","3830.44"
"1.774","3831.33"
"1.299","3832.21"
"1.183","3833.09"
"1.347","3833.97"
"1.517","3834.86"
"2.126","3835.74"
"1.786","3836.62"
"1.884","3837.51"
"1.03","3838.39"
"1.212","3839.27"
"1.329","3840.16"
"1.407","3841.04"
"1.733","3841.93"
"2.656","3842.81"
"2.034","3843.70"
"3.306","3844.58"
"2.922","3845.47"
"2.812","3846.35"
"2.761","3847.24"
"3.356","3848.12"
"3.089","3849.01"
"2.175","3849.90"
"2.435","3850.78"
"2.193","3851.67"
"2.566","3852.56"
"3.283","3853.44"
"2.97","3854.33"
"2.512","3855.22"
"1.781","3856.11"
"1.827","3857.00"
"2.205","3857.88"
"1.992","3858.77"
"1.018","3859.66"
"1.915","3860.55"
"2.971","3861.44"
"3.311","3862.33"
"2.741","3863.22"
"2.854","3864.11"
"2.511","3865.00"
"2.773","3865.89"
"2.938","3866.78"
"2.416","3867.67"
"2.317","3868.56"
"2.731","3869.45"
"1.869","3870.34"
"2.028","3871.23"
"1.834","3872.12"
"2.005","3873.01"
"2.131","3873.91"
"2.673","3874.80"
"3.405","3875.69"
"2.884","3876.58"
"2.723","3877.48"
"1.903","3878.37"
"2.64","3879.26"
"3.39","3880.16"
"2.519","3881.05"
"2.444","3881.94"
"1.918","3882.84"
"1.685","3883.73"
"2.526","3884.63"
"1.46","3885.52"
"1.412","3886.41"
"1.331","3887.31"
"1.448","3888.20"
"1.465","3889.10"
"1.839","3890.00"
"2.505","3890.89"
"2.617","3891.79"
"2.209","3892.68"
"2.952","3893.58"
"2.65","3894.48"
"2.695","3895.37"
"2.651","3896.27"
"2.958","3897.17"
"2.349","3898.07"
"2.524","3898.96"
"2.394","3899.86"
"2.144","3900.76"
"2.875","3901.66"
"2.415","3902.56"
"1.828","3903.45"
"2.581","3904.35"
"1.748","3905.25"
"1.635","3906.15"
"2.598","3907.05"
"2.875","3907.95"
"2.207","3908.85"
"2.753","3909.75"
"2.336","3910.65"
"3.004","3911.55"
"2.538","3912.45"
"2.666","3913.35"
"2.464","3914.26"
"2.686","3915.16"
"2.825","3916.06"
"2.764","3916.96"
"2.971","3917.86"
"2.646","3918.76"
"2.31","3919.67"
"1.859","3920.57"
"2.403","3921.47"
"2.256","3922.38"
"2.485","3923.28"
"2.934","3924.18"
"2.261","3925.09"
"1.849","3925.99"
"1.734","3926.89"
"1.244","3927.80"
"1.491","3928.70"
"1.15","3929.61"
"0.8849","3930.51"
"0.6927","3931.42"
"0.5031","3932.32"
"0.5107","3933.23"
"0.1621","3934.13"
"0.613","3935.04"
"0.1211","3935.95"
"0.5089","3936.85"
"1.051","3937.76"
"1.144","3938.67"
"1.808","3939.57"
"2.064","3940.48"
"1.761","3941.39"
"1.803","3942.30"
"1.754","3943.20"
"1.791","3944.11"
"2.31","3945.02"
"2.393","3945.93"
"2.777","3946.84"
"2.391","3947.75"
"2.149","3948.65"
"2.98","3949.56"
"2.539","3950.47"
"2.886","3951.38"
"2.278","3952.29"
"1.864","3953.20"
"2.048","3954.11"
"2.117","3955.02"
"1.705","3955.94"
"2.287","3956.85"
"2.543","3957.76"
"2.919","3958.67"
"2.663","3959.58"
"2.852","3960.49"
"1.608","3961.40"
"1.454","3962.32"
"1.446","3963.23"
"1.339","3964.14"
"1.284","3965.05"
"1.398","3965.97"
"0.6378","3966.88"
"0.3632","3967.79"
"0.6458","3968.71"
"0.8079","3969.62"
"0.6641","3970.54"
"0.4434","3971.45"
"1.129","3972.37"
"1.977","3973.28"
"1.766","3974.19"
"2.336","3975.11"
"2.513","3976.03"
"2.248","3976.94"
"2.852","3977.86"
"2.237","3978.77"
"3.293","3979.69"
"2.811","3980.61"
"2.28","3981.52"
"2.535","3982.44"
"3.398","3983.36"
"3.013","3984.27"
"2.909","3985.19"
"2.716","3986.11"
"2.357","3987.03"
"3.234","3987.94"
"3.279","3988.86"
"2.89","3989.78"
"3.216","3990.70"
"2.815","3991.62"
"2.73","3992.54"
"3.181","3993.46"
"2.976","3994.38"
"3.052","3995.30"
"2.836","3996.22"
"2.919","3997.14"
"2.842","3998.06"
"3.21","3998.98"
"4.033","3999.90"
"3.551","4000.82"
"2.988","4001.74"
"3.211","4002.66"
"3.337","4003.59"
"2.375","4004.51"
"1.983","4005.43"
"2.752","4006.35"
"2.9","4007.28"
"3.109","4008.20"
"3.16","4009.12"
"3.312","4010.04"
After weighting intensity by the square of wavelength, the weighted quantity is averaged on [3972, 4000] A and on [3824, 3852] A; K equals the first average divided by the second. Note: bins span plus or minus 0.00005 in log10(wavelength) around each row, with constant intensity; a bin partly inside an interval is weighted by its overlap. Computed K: 1.49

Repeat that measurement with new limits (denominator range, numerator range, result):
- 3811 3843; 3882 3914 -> 1.30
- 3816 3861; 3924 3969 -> 0.87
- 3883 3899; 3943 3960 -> 1.11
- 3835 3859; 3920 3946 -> 0.69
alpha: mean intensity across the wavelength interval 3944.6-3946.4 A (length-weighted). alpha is 2.35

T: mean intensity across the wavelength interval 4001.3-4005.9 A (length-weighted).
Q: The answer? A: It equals 2.78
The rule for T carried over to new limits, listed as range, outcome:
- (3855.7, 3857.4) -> 1.8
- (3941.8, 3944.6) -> 1.79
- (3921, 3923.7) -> 2.38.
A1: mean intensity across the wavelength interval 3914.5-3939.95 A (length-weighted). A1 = 1.64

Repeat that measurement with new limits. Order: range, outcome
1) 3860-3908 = 2.37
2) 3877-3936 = 2.12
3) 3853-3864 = 2.39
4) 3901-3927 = 2.44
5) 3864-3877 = 2.48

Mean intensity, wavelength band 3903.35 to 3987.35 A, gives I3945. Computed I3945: 1.98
